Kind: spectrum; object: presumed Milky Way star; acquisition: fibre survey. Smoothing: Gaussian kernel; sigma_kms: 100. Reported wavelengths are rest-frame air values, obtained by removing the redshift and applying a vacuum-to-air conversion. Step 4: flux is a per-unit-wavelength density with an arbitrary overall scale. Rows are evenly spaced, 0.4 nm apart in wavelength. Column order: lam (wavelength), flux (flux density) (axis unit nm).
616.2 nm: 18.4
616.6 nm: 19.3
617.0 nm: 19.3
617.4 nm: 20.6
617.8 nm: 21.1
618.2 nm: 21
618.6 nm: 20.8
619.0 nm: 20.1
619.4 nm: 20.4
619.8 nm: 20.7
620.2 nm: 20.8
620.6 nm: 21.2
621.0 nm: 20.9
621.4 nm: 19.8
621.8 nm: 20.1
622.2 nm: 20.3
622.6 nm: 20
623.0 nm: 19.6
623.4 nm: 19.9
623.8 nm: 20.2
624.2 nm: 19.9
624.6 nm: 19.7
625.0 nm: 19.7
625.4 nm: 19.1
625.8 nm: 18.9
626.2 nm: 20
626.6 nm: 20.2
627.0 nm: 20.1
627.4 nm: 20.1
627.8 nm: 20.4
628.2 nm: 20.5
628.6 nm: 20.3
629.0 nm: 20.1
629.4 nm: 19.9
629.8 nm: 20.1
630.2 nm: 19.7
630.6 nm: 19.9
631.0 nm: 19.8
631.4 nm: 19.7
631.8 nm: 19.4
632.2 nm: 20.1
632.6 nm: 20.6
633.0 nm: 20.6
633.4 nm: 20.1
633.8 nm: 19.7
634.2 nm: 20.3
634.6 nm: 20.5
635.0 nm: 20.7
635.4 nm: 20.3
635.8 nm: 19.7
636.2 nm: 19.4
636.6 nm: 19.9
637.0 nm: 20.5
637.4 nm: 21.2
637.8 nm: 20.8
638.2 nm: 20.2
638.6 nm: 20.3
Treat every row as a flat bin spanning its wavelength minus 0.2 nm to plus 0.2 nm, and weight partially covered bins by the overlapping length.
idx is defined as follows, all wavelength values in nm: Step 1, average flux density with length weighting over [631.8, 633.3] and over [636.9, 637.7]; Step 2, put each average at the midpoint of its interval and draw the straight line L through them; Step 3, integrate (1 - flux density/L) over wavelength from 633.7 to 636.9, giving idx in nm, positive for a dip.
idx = 0.084 nm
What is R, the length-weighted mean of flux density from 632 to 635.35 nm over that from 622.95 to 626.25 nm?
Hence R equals 1.03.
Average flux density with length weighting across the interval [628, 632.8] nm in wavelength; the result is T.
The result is 20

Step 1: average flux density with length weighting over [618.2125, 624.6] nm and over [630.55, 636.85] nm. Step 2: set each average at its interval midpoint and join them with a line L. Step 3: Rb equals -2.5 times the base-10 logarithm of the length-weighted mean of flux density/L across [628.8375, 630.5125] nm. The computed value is 0.010 mag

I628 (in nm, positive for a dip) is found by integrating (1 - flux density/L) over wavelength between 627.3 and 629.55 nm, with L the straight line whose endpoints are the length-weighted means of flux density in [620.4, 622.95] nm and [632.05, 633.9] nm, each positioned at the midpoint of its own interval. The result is 0.01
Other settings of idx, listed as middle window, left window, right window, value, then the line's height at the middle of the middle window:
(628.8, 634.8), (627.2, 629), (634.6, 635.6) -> 0.11 nm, 20.4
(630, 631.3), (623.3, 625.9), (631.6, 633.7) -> 0.01 nm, 20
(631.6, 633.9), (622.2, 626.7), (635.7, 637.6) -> -0.01 nm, 20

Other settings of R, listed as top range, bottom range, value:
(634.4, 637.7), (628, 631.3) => 1.01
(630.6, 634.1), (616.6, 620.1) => 0.98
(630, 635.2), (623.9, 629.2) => 1.01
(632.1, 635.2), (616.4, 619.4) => 1.00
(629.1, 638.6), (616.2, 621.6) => 0.99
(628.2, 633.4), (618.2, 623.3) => 0.98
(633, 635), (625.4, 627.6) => 1.02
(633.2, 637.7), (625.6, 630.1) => 1.01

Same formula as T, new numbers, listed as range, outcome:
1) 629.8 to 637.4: 20.1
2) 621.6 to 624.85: 20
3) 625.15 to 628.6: 19.9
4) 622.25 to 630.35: 19.9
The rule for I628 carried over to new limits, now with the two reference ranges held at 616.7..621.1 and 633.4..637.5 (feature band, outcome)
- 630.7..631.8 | 0.03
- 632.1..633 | -0.01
